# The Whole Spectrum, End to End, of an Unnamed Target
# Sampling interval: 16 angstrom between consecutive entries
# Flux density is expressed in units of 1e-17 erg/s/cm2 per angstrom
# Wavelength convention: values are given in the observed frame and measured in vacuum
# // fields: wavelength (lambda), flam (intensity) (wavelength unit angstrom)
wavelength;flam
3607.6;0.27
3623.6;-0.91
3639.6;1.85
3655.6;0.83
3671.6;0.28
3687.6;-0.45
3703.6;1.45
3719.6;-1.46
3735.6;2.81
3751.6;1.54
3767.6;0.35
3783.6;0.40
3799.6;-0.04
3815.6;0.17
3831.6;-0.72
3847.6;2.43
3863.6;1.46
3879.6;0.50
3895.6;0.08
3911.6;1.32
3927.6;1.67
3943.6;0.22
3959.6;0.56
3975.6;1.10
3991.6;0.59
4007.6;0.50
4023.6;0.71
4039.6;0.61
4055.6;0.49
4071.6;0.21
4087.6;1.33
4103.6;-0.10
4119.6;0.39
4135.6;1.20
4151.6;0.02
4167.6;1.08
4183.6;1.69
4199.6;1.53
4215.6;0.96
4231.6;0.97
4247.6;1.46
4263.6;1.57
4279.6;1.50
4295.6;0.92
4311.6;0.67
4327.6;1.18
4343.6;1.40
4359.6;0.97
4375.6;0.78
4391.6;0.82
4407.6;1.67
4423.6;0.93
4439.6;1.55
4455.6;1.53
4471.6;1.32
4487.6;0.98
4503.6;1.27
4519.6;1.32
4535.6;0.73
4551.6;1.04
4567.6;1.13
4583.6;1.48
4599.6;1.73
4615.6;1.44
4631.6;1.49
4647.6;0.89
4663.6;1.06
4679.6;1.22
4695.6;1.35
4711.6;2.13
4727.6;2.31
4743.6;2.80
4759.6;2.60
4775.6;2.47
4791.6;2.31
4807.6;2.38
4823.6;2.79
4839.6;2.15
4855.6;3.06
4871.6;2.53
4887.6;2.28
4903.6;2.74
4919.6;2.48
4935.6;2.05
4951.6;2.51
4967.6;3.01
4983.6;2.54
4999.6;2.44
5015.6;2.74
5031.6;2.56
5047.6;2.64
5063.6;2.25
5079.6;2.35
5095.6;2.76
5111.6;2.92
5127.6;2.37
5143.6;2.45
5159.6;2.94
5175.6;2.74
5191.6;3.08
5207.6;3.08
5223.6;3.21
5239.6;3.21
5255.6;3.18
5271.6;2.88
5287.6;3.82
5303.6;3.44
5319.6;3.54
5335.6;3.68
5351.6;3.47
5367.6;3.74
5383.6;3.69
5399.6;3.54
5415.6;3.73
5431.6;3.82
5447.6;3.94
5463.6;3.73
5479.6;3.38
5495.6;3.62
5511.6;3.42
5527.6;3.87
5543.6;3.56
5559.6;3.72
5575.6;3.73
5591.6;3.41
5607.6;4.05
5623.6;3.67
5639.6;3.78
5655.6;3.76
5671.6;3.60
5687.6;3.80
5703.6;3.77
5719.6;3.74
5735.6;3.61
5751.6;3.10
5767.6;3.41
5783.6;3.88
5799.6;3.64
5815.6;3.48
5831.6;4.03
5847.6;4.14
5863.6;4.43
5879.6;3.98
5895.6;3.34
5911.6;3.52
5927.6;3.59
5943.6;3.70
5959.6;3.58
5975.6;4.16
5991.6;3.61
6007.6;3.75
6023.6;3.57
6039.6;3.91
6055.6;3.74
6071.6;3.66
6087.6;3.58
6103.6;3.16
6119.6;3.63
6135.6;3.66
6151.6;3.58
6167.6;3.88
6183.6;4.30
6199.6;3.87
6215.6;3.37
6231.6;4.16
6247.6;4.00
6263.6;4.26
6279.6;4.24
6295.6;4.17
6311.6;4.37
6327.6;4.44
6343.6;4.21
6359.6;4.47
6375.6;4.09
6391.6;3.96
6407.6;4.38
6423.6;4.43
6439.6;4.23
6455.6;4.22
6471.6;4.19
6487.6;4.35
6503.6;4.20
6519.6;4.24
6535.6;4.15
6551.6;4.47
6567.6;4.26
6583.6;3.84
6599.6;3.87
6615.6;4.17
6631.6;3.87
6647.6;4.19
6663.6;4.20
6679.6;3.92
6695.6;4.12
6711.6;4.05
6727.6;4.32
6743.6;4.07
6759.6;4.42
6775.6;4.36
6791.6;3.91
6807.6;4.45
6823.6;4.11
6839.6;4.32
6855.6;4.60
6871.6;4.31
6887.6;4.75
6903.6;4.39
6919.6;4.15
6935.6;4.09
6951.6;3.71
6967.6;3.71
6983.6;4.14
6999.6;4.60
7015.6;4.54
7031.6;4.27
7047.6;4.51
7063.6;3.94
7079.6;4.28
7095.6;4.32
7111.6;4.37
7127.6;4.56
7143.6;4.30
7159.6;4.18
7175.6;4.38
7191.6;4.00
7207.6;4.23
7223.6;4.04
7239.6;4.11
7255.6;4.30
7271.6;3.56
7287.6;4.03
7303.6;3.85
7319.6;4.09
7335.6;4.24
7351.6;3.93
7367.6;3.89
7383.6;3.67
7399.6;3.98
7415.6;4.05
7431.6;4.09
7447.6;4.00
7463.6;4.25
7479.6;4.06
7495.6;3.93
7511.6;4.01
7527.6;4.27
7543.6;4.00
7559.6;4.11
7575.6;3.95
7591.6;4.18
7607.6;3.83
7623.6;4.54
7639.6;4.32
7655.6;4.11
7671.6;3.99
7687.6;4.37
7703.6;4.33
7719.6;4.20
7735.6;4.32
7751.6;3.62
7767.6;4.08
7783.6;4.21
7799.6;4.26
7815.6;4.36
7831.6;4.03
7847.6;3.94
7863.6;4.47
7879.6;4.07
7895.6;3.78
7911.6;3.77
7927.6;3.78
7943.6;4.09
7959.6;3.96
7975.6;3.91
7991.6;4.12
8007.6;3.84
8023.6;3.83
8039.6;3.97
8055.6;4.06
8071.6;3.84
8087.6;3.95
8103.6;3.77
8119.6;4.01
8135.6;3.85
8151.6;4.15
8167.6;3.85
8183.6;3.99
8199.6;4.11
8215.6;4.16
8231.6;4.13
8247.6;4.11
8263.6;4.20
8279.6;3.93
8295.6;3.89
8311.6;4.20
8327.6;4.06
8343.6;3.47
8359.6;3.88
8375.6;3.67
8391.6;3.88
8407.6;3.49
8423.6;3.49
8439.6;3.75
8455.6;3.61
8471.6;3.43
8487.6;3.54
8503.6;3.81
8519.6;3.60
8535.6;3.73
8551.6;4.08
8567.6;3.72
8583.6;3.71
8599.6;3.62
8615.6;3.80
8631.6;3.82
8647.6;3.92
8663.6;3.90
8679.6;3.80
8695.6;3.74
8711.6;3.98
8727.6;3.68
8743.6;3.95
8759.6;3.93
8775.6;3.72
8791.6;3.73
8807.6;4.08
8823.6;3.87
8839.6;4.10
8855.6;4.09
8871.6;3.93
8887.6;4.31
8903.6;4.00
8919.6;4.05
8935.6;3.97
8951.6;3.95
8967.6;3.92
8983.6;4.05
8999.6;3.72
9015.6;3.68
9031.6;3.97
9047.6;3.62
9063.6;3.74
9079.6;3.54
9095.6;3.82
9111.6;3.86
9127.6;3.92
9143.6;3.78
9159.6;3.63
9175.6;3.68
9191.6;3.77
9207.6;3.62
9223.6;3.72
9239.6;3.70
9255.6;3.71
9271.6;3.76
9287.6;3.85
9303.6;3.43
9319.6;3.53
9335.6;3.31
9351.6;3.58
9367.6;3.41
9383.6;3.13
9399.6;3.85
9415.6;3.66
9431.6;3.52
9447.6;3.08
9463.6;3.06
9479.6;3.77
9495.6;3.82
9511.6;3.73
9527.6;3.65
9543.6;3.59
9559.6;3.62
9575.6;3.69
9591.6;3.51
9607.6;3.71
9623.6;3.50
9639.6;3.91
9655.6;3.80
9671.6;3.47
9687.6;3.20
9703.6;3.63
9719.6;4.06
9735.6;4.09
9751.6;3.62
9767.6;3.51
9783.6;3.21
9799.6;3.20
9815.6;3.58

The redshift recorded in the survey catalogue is 0.181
